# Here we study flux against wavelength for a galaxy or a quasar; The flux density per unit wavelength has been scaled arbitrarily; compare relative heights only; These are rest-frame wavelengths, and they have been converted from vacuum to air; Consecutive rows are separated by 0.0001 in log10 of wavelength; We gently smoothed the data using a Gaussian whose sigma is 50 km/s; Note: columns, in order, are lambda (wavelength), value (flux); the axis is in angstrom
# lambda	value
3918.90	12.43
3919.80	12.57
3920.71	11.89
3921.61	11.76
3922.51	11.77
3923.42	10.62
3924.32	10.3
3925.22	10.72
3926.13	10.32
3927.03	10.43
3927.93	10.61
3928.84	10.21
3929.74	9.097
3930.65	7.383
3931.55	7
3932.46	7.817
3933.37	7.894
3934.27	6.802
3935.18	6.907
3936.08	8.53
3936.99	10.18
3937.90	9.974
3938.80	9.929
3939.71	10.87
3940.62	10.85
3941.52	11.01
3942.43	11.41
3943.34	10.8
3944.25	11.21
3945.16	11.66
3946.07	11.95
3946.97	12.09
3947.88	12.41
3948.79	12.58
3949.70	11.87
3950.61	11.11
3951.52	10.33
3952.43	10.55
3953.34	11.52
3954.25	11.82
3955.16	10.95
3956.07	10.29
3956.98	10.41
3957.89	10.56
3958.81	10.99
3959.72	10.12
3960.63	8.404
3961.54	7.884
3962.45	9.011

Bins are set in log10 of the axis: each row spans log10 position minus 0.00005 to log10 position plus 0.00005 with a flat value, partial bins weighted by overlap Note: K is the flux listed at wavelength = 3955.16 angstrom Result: 10.95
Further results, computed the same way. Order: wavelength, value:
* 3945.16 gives 11.66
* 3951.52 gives 10.33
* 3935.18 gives 6.907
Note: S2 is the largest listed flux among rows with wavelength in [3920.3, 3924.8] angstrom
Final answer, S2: 11.89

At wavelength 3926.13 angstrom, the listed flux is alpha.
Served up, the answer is 10.32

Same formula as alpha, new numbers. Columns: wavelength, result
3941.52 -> 11.01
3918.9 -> 12.43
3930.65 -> 7.383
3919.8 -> 12.57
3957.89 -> 10.56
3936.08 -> 8.53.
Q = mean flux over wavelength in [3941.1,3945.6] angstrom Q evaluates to 11.2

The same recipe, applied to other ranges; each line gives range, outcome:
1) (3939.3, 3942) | 10.9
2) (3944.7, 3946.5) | 11.8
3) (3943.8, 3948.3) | 11.9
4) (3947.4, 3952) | 11.6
